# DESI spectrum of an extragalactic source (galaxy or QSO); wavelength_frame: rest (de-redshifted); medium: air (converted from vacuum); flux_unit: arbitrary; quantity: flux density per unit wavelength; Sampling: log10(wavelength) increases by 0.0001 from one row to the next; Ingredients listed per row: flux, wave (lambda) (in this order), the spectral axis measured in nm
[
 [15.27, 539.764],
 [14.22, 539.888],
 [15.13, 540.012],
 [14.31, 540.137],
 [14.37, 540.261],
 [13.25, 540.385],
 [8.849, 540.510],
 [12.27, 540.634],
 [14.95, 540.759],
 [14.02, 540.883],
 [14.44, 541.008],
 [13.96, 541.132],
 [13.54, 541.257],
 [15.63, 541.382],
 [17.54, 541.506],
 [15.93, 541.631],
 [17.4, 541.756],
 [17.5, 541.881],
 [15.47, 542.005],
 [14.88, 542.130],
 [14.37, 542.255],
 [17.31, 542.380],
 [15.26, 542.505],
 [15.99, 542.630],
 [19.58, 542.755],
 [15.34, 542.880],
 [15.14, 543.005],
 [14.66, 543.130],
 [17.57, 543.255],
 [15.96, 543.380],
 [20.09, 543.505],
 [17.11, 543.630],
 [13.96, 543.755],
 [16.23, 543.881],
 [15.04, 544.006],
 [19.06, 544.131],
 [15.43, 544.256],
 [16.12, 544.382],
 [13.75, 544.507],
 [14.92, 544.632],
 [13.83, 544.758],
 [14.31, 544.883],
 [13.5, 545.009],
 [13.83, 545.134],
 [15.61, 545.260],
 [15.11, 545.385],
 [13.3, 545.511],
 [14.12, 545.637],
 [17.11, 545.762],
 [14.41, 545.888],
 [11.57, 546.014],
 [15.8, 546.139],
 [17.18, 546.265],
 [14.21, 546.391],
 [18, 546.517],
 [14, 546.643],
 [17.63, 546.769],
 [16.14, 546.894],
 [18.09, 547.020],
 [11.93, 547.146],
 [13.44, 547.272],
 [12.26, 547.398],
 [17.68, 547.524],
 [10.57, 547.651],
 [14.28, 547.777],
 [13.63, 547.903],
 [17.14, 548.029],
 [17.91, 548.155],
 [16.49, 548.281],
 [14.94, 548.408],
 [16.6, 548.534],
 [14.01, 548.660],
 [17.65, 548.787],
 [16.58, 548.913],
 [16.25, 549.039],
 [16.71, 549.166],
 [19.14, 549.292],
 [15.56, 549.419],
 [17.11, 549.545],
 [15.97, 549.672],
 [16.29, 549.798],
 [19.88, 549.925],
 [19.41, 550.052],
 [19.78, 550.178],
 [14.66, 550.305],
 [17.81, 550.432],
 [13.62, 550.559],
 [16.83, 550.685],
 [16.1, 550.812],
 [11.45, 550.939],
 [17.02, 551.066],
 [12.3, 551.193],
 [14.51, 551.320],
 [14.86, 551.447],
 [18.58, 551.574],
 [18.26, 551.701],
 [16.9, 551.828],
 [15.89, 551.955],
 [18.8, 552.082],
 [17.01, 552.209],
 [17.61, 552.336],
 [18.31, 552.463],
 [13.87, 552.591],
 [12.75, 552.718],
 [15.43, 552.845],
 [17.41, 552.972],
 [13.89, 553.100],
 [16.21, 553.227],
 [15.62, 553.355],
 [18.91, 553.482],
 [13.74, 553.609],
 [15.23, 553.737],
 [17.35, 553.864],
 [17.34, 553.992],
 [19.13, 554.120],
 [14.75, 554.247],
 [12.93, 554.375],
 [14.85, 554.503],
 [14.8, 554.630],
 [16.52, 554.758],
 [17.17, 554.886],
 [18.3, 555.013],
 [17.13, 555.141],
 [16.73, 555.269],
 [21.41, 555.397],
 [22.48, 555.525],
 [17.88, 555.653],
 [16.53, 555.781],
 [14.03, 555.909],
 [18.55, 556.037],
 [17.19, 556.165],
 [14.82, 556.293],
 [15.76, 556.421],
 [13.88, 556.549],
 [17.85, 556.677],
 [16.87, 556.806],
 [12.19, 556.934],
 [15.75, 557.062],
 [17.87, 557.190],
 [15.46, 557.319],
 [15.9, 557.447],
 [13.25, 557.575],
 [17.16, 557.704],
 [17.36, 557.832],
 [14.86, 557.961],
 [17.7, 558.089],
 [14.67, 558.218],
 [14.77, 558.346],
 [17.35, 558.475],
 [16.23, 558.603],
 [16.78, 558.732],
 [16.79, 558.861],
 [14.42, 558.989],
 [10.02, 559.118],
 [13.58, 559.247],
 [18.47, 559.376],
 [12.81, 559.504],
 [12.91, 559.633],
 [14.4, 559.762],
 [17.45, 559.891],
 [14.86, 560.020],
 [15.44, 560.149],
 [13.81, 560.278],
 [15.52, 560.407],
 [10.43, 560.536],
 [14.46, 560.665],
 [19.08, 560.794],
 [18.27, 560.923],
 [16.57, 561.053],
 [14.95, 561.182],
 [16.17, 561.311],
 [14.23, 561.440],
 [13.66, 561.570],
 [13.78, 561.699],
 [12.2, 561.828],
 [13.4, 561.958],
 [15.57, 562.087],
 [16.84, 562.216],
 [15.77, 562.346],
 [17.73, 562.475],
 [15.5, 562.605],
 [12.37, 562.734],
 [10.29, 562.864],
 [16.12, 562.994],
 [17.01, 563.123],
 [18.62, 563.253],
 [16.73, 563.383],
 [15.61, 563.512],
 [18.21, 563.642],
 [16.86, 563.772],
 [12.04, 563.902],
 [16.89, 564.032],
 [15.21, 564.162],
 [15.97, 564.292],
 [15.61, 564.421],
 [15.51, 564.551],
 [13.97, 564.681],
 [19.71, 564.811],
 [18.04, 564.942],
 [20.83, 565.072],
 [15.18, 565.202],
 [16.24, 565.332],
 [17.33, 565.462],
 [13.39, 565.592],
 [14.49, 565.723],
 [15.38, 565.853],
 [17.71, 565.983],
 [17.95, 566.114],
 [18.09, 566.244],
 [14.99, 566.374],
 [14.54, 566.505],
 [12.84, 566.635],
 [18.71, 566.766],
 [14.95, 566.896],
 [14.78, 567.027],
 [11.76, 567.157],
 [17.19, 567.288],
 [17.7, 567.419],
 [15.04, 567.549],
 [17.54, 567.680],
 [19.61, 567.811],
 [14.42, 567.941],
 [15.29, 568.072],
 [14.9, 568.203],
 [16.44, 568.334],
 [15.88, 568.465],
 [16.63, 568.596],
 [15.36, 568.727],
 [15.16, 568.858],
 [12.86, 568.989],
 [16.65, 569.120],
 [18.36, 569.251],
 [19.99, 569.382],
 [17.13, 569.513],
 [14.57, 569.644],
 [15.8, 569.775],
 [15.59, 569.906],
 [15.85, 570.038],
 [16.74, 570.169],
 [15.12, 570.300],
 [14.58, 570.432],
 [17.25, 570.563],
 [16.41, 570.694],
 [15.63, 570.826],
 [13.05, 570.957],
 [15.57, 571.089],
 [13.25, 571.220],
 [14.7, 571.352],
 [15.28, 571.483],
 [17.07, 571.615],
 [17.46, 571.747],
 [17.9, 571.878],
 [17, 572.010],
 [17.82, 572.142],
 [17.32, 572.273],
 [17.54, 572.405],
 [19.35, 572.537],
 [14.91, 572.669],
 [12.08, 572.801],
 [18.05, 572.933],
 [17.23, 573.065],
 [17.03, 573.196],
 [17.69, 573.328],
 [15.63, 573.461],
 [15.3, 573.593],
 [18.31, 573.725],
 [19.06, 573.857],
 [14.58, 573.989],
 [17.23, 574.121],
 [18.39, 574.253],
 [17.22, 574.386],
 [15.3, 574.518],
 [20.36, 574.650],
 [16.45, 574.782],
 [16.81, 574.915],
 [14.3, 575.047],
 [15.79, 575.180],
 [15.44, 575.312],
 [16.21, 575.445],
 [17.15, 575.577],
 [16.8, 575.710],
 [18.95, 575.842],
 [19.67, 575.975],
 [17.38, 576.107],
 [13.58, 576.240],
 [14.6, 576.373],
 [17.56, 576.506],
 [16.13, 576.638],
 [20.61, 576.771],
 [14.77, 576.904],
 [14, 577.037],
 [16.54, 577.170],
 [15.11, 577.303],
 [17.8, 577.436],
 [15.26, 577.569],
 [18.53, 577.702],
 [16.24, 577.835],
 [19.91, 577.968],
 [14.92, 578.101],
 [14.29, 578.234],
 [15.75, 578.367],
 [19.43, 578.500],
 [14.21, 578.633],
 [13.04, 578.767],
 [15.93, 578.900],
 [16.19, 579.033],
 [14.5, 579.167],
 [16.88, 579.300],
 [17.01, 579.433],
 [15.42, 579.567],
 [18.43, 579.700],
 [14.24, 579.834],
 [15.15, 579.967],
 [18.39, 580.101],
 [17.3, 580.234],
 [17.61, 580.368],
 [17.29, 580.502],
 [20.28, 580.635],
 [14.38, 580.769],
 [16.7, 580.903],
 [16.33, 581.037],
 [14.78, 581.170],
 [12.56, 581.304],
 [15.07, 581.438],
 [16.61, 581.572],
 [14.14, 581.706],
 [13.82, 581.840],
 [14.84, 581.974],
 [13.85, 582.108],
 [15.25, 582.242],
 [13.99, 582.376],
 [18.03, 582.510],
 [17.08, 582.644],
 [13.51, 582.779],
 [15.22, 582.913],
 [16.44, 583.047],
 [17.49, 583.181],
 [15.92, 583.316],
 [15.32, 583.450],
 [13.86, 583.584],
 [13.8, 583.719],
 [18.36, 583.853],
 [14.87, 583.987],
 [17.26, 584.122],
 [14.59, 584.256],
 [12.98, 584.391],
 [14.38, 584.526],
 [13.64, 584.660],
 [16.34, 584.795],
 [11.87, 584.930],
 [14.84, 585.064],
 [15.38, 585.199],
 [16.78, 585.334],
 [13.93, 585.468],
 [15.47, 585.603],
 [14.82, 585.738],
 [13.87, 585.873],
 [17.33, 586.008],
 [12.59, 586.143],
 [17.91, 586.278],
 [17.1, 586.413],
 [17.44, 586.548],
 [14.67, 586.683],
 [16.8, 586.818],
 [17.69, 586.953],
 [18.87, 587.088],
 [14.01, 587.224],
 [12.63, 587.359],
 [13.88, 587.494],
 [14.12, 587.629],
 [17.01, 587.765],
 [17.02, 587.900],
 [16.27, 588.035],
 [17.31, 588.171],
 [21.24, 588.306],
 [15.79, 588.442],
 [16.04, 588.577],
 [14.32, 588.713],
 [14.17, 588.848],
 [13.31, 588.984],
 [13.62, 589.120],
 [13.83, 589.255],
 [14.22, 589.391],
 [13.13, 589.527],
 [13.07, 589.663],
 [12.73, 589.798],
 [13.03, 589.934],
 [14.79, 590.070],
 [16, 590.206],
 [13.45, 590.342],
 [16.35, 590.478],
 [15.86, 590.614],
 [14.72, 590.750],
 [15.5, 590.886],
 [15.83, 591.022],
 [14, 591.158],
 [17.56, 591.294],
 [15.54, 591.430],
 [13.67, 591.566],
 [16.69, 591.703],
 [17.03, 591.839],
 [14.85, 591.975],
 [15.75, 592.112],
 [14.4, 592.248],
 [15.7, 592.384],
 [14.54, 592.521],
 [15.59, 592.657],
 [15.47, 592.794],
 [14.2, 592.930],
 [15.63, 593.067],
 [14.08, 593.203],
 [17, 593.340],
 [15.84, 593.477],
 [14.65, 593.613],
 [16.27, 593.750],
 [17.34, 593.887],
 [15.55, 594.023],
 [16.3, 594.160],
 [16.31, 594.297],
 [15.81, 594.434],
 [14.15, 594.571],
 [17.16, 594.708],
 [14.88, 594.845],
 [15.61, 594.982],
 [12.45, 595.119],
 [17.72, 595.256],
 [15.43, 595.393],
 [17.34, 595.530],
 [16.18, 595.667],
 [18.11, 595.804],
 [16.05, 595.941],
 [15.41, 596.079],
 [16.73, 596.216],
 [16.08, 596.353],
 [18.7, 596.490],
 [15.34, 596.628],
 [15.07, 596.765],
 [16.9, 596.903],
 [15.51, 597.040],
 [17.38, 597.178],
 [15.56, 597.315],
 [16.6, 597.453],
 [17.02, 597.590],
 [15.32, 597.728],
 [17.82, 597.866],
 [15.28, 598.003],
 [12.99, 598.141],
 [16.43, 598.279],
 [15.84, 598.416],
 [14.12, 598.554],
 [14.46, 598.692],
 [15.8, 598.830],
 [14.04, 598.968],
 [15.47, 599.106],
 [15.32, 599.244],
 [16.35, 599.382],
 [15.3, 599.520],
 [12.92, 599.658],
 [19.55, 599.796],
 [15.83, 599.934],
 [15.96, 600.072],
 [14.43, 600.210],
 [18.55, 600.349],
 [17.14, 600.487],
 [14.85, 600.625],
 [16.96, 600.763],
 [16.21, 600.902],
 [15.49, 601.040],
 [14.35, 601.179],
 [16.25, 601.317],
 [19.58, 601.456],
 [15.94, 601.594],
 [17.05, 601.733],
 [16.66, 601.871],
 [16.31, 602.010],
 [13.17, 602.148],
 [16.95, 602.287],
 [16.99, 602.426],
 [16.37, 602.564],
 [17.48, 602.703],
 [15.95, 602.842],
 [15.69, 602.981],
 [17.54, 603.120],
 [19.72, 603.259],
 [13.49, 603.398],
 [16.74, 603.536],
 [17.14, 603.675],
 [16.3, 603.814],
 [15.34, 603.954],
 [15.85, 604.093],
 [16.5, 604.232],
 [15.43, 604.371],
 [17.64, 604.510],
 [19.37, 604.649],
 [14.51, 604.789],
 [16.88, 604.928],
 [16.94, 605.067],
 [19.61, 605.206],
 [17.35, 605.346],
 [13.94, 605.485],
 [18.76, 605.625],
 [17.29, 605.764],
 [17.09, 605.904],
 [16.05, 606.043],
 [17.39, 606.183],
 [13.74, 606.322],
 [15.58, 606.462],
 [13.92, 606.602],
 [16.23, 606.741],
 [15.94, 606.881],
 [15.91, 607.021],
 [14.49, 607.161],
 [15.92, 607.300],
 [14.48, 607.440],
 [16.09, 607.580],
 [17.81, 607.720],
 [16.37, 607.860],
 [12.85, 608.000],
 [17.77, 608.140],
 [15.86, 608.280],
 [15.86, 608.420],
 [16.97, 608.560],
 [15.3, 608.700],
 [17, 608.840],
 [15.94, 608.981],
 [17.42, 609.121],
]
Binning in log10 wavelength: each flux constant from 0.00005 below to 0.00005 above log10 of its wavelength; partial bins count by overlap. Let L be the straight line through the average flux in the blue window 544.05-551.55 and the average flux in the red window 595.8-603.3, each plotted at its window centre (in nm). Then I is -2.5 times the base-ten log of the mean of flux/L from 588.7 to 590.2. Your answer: 0.17 mag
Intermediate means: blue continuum 15.6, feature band 13.7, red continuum 16.1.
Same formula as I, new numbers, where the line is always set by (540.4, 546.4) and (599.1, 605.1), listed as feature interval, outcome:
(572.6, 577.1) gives -0.05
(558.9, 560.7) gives 0.10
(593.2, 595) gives 0.02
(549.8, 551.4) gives -0.05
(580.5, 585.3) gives 0.05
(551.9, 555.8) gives -0.08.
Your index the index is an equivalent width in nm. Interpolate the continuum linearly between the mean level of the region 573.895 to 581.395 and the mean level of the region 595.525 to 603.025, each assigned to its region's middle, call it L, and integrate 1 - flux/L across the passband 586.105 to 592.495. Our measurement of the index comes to 0.35 nm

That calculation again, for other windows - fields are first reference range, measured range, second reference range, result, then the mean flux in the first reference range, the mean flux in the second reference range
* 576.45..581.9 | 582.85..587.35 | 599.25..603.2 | 0.20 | 16.2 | 16.3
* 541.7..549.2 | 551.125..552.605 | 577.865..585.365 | -0.09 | 15.6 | 15.6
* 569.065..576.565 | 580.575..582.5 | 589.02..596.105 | 0.09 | 16.5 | 15.3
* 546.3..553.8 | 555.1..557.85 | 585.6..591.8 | -0.13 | 16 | 15.3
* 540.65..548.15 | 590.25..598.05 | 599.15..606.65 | 0.19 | 15.4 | 16.4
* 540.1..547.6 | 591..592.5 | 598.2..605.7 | 0.05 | 15.2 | 16.3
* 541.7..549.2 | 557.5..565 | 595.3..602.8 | 0.15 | 15.6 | 16.1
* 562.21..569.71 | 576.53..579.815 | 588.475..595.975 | -0.13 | 16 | 15.3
